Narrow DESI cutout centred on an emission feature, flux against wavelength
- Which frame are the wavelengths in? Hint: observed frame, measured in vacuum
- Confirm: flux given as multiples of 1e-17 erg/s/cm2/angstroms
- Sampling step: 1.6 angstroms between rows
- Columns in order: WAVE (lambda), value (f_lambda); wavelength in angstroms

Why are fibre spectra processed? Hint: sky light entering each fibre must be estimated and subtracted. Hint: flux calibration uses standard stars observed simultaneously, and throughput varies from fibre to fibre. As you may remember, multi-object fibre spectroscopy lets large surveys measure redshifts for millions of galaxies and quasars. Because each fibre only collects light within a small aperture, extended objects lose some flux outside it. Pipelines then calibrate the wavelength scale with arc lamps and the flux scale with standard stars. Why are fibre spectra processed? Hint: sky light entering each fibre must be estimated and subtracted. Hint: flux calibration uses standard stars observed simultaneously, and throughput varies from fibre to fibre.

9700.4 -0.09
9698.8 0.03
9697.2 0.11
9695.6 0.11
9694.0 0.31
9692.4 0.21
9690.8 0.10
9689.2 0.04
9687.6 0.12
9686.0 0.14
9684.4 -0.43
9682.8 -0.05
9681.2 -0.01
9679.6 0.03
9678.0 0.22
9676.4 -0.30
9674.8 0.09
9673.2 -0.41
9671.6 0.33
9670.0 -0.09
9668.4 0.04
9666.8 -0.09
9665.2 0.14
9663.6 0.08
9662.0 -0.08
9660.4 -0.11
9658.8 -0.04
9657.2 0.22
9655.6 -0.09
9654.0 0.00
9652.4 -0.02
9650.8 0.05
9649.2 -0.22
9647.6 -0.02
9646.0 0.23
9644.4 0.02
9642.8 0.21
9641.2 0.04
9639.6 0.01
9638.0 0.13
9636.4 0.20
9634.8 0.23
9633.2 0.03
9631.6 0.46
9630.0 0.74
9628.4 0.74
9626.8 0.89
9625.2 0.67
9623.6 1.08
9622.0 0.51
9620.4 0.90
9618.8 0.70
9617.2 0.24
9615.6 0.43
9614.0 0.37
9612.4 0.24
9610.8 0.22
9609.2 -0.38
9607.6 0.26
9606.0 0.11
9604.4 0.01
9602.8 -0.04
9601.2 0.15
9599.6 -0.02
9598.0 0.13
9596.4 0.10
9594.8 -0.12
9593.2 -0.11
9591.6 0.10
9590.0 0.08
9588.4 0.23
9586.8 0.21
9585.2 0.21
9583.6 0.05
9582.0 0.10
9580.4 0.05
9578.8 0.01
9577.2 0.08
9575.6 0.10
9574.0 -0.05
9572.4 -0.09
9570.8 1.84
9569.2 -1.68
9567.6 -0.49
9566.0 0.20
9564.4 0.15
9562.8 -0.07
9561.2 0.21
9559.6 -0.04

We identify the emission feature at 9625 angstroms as [O II] 3727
